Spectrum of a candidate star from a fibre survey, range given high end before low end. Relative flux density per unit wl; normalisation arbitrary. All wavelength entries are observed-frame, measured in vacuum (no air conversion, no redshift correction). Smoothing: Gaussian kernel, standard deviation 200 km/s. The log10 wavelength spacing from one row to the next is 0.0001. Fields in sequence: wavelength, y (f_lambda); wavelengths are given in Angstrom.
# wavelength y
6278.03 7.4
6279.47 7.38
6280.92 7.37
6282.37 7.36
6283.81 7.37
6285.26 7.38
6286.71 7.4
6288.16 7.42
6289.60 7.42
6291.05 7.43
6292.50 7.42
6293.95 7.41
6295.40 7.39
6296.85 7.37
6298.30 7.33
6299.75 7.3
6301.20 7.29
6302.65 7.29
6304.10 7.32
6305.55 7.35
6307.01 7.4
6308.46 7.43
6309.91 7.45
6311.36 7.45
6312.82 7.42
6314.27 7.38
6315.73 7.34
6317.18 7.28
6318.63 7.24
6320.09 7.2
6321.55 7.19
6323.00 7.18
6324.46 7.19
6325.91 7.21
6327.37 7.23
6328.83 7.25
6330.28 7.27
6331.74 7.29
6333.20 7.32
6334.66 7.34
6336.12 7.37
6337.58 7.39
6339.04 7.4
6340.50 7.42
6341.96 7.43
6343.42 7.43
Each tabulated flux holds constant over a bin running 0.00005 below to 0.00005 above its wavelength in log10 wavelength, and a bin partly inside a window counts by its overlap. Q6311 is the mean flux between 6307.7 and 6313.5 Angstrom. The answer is 7.44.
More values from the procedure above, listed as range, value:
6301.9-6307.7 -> 7.33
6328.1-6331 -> 7.28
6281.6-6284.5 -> 7.37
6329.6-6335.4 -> 7.3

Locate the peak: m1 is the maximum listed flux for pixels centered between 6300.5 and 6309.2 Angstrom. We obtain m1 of 7.43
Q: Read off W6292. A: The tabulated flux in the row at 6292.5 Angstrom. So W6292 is 7.42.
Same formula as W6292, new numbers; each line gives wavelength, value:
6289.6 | 7.42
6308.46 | 7.43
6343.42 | 7.43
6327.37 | 7.23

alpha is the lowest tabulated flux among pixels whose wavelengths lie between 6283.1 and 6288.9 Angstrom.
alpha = 7.37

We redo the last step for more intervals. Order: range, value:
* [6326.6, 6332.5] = 7.23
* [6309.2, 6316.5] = 7.34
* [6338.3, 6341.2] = 7.4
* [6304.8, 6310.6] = 7.35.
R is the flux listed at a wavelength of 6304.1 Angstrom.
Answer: 7.32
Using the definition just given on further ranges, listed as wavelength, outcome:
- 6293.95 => 7.41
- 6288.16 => 7.42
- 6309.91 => 7.45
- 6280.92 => 7.37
